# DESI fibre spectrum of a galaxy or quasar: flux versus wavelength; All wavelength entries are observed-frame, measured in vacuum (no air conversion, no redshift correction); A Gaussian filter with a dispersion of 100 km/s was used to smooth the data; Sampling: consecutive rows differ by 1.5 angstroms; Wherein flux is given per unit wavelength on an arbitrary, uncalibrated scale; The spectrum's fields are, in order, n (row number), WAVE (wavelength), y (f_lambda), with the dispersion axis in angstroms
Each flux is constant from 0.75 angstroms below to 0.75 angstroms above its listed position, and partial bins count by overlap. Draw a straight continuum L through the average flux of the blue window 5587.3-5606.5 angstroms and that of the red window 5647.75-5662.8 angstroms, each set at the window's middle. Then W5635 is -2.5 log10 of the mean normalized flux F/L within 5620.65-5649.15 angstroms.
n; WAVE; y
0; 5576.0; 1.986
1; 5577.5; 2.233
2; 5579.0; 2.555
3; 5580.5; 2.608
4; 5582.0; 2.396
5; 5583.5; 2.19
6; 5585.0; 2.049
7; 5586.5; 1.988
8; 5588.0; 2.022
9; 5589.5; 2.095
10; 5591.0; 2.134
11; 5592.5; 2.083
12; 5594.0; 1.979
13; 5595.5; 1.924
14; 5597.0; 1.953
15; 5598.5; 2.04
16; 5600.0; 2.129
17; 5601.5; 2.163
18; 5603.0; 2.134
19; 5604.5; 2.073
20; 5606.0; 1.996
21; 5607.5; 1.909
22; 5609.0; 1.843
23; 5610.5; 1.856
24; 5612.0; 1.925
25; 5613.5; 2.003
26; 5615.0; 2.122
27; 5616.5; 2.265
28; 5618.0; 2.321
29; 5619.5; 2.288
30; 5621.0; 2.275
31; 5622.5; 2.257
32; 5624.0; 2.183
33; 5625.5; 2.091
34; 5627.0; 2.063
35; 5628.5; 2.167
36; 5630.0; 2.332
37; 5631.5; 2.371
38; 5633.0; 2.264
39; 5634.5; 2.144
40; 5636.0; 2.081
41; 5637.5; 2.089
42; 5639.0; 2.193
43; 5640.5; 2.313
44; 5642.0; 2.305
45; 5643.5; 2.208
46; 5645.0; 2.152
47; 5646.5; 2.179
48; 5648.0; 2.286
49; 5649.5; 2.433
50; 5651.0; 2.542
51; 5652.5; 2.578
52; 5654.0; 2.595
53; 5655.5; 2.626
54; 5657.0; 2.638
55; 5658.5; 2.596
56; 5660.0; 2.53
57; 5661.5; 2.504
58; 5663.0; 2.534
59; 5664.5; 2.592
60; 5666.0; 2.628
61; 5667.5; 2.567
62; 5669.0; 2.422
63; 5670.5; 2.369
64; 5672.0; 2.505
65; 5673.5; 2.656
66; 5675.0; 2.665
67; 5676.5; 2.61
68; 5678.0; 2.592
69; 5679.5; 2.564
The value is 0.08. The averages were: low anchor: 2.06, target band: 2.21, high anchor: 2.54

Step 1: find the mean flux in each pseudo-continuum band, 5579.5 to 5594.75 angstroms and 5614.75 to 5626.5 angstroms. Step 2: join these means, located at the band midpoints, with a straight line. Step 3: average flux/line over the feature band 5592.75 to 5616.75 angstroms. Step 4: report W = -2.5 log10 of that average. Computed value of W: 0.09 mag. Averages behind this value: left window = 2.16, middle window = 2.02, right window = 2.23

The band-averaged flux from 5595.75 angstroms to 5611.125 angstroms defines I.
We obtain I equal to 2.01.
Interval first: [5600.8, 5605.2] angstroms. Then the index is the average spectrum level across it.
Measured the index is 2.12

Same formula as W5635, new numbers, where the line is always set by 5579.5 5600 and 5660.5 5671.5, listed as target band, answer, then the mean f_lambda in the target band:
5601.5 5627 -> 0.075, 2.1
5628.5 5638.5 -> 0.065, 2.21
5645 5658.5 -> -0.013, 2.47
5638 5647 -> 0.081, 2.22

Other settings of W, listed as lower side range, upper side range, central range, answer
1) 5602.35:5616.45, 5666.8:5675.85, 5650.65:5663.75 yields -0.07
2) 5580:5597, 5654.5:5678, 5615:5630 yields 0.05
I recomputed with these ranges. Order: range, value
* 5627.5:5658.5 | 2.33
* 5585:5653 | 2.15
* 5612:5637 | 2.19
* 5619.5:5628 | 2.18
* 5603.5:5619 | 2.04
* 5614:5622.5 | 2.25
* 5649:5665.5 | 2.56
